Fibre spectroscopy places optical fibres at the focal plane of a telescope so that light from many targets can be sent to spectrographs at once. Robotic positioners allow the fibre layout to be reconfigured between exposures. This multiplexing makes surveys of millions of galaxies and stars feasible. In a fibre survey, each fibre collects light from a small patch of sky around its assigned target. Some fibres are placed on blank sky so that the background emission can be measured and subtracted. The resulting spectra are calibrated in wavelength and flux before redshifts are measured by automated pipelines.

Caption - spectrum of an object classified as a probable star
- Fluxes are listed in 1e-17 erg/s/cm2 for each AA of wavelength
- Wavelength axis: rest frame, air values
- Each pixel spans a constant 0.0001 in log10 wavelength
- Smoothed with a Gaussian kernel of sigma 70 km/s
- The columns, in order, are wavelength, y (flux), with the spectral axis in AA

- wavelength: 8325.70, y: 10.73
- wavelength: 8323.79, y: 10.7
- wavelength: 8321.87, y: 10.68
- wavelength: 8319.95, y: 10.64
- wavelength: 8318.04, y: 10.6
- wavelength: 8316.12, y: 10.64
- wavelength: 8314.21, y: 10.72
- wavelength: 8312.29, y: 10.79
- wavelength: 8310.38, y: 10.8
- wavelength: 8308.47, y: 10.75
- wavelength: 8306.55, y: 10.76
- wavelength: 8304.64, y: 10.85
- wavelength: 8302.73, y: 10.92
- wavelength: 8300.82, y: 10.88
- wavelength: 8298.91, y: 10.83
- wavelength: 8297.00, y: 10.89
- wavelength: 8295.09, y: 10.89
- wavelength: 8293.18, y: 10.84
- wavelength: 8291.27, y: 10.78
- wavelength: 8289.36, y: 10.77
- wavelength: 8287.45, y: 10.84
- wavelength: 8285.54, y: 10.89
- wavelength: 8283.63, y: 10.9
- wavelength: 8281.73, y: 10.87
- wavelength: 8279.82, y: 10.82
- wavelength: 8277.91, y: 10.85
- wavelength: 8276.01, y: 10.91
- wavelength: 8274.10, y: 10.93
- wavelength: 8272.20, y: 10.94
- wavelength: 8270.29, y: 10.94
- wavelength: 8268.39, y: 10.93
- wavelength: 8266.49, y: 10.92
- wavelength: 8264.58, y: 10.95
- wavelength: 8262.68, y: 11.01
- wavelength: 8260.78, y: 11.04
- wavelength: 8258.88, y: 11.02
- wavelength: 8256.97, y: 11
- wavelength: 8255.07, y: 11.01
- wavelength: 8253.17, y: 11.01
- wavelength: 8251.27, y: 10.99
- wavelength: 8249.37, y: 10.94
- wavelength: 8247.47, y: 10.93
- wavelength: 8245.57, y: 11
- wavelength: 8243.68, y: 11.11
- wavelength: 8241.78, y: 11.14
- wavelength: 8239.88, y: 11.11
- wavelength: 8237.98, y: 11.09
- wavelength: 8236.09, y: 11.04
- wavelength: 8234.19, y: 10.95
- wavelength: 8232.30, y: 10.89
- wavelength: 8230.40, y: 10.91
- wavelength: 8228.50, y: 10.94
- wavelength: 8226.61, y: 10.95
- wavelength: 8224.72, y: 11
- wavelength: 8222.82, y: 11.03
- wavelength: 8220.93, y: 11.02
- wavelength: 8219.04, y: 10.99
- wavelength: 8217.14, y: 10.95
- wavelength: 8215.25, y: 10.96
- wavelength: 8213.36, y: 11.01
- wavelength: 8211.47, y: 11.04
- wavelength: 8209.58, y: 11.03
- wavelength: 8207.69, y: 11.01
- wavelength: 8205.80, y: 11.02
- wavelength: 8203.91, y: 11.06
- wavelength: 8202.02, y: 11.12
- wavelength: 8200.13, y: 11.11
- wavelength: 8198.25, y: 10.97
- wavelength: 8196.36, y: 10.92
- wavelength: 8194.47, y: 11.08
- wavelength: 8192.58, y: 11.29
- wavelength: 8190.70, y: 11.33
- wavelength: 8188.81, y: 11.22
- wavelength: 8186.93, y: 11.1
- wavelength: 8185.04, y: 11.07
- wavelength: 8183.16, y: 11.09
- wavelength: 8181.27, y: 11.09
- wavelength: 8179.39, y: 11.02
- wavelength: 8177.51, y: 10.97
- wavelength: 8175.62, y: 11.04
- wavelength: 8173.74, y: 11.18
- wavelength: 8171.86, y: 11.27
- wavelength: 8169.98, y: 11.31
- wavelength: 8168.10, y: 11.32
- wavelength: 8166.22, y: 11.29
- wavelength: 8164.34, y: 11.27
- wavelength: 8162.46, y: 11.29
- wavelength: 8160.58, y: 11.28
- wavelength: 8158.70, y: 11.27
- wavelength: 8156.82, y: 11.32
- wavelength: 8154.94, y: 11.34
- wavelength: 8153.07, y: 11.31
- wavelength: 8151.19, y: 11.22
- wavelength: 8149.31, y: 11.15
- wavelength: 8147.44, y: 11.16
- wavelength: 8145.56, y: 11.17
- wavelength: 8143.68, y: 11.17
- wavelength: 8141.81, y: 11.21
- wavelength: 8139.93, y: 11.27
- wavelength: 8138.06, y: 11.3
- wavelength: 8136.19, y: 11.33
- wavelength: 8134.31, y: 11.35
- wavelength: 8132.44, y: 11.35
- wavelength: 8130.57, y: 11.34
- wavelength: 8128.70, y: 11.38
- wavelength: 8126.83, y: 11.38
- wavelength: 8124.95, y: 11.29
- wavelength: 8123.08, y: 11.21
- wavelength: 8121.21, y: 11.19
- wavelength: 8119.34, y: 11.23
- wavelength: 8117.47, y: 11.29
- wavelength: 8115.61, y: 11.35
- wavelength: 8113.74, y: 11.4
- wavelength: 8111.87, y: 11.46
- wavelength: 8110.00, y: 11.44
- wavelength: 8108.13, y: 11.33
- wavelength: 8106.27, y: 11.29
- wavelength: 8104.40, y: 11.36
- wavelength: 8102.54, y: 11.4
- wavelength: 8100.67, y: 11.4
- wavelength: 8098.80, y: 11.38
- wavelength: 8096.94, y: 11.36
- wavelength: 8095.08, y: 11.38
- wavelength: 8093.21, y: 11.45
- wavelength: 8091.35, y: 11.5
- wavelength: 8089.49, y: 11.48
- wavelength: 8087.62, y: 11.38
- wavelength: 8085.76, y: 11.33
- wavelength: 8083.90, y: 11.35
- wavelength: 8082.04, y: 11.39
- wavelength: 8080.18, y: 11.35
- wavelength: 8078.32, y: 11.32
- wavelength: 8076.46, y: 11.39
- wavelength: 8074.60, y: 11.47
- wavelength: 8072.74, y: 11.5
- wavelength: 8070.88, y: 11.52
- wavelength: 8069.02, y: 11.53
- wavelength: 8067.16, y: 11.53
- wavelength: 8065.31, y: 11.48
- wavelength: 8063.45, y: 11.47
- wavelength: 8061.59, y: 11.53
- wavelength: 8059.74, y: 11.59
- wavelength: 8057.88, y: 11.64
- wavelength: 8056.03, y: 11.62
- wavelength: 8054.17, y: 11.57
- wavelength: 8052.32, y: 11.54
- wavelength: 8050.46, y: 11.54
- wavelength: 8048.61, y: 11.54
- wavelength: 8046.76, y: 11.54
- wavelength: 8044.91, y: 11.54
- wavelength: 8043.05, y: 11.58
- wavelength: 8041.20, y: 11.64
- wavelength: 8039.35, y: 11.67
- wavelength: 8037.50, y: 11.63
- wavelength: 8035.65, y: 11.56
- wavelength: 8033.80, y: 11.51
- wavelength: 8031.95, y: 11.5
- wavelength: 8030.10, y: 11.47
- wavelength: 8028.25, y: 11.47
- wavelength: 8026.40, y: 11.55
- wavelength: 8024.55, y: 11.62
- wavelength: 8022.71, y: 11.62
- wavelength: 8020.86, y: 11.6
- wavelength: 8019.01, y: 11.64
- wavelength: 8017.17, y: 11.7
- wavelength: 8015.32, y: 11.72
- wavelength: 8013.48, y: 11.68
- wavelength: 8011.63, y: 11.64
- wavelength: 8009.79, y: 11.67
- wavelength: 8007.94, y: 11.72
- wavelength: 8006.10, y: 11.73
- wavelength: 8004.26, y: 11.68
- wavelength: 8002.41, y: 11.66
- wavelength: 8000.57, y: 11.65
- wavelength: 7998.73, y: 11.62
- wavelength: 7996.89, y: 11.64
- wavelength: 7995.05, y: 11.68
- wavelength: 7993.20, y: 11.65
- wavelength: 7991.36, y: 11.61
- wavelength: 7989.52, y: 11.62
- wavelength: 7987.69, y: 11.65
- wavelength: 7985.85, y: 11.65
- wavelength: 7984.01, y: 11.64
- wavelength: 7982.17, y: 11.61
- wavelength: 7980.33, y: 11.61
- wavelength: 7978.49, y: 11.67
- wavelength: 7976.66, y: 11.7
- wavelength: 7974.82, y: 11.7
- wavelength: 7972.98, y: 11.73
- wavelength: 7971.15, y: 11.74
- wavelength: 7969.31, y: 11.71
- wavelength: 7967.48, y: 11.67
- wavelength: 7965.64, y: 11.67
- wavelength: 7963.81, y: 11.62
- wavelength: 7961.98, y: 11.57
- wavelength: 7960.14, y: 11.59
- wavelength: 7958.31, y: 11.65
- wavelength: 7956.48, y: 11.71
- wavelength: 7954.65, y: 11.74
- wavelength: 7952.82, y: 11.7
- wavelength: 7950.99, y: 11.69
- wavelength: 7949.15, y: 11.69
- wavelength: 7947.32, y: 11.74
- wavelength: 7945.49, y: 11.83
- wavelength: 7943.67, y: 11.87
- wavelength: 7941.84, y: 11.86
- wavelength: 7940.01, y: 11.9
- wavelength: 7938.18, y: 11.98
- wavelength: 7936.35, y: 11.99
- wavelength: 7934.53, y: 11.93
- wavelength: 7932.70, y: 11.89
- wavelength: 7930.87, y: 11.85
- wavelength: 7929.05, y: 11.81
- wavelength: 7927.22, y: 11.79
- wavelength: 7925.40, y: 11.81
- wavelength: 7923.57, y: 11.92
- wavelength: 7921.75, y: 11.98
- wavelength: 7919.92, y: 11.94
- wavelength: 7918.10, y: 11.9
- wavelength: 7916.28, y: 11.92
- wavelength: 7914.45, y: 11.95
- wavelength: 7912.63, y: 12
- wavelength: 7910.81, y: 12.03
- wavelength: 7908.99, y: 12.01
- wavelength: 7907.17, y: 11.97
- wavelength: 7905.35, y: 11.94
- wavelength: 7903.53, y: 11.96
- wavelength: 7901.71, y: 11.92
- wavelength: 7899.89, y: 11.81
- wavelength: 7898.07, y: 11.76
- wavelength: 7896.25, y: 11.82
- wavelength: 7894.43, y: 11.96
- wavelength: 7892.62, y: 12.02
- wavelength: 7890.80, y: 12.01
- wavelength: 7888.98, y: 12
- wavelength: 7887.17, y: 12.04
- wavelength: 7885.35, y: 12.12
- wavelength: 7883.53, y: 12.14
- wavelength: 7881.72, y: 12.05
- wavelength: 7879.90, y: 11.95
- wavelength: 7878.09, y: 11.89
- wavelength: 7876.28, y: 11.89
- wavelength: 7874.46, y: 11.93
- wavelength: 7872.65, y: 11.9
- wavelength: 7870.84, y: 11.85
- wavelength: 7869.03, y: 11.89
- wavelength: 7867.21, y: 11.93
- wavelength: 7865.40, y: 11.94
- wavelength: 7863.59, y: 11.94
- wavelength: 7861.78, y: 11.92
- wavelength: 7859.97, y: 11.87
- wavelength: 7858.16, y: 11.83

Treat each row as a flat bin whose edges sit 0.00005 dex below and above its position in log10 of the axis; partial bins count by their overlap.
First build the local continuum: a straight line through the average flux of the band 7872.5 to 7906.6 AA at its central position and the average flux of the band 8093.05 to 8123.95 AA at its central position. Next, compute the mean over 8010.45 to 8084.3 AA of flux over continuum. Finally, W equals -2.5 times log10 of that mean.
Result 0.00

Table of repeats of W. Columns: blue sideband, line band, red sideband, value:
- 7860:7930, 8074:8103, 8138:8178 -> 0.00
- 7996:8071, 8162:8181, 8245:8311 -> 0.00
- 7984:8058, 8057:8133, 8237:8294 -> 0.00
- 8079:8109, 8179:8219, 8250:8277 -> 0.01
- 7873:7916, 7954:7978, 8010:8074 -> 0.01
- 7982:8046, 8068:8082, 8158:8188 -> 0.00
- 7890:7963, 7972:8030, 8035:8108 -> 0.00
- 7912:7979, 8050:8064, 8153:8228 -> -0.01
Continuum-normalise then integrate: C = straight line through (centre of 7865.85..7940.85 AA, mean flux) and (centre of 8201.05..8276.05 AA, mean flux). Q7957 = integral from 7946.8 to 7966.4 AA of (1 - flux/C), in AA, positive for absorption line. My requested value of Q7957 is 0.19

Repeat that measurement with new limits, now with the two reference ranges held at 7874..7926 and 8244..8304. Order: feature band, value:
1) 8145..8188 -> 0.1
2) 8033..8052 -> 0.0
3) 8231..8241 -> 0.0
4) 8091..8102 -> 0.0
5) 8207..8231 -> 0.2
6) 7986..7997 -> 0.1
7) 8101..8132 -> 0.1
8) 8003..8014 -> 0.0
